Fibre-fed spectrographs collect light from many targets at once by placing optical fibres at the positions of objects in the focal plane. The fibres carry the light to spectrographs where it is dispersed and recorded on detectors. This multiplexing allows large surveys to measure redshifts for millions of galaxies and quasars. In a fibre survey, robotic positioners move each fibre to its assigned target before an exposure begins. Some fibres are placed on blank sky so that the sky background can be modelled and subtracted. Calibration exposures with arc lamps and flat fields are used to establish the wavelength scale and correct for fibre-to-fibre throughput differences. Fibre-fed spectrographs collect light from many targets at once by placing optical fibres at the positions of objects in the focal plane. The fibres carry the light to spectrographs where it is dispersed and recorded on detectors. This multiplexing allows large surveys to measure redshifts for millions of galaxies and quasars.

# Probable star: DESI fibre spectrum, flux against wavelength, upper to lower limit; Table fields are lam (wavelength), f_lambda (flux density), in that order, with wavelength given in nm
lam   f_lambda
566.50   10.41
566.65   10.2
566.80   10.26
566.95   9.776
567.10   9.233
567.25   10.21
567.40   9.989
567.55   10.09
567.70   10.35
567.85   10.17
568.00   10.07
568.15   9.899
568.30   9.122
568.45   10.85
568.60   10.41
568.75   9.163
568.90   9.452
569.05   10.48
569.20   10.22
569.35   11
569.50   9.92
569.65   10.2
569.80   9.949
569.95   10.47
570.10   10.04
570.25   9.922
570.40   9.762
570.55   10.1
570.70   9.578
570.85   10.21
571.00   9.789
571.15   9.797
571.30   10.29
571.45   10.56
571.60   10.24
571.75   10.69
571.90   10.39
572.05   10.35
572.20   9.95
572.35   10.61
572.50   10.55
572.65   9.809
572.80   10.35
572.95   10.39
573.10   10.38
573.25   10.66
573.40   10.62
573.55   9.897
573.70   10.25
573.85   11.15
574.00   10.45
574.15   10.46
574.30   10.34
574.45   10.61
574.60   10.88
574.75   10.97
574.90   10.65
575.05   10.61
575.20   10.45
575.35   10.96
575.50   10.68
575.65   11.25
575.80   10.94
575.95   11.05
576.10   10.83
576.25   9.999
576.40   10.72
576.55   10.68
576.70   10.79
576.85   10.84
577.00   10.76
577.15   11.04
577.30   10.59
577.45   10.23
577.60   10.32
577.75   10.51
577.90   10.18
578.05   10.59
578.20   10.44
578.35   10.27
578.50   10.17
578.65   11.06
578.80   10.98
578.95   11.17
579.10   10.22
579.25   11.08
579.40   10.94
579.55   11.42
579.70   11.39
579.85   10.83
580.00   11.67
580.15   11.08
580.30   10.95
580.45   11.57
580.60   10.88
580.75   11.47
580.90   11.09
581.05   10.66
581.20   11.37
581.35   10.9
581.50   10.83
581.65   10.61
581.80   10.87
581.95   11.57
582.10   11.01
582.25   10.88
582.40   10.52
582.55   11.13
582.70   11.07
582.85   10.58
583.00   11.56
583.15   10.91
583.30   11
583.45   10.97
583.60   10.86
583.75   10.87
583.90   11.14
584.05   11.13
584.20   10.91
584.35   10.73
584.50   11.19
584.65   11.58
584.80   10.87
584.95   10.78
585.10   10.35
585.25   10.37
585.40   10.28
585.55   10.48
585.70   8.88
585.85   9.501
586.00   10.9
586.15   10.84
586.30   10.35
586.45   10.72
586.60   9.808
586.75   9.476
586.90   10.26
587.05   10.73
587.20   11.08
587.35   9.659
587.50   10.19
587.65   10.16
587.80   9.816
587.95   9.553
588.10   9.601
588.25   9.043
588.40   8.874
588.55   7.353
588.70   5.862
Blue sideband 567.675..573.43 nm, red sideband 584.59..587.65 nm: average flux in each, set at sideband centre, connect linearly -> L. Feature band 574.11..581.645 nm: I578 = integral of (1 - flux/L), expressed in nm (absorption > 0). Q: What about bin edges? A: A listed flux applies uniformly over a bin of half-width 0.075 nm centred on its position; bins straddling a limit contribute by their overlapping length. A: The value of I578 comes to -0.41 nm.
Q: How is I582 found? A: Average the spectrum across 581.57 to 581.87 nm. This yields 10.7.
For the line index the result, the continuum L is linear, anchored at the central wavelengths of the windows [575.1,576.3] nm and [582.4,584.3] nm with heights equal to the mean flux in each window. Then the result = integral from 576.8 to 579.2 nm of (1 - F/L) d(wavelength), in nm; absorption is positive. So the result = 0.057 nm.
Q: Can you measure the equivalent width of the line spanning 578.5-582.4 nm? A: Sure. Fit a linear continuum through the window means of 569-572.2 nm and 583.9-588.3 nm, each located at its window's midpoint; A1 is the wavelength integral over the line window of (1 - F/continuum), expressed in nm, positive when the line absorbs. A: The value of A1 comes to -0.28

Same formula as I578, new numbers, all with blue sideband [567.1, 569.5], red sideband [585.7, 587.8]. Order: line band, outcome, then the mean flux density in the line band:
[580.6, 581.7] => -0.089 nm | 11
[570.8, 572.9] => -0.034 nm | 10.3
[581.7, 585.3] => -0.270 nm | 11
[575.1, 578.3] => -0.165 nm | 10.7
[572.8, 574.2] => -0.050 nm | 10.5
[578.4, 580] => -0.125 nm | 11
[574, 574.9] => -0.046 nm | 10.6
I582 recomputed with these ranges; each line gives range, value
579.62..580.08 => 11.3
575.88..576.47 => 10.6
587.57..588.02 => 9.85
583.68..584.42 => 11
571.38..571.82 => 10.5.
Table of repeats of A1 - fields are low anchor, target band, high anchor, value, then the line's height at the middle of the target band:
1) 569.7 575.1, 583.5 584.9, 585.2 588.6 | -0.144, 10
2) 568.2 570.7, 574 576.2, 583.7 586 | -0.105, 10.3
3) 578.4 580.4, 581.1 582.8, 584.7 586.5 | -0.036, 10.7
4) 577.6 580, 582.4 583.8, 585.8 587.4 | -0.060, 10.5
